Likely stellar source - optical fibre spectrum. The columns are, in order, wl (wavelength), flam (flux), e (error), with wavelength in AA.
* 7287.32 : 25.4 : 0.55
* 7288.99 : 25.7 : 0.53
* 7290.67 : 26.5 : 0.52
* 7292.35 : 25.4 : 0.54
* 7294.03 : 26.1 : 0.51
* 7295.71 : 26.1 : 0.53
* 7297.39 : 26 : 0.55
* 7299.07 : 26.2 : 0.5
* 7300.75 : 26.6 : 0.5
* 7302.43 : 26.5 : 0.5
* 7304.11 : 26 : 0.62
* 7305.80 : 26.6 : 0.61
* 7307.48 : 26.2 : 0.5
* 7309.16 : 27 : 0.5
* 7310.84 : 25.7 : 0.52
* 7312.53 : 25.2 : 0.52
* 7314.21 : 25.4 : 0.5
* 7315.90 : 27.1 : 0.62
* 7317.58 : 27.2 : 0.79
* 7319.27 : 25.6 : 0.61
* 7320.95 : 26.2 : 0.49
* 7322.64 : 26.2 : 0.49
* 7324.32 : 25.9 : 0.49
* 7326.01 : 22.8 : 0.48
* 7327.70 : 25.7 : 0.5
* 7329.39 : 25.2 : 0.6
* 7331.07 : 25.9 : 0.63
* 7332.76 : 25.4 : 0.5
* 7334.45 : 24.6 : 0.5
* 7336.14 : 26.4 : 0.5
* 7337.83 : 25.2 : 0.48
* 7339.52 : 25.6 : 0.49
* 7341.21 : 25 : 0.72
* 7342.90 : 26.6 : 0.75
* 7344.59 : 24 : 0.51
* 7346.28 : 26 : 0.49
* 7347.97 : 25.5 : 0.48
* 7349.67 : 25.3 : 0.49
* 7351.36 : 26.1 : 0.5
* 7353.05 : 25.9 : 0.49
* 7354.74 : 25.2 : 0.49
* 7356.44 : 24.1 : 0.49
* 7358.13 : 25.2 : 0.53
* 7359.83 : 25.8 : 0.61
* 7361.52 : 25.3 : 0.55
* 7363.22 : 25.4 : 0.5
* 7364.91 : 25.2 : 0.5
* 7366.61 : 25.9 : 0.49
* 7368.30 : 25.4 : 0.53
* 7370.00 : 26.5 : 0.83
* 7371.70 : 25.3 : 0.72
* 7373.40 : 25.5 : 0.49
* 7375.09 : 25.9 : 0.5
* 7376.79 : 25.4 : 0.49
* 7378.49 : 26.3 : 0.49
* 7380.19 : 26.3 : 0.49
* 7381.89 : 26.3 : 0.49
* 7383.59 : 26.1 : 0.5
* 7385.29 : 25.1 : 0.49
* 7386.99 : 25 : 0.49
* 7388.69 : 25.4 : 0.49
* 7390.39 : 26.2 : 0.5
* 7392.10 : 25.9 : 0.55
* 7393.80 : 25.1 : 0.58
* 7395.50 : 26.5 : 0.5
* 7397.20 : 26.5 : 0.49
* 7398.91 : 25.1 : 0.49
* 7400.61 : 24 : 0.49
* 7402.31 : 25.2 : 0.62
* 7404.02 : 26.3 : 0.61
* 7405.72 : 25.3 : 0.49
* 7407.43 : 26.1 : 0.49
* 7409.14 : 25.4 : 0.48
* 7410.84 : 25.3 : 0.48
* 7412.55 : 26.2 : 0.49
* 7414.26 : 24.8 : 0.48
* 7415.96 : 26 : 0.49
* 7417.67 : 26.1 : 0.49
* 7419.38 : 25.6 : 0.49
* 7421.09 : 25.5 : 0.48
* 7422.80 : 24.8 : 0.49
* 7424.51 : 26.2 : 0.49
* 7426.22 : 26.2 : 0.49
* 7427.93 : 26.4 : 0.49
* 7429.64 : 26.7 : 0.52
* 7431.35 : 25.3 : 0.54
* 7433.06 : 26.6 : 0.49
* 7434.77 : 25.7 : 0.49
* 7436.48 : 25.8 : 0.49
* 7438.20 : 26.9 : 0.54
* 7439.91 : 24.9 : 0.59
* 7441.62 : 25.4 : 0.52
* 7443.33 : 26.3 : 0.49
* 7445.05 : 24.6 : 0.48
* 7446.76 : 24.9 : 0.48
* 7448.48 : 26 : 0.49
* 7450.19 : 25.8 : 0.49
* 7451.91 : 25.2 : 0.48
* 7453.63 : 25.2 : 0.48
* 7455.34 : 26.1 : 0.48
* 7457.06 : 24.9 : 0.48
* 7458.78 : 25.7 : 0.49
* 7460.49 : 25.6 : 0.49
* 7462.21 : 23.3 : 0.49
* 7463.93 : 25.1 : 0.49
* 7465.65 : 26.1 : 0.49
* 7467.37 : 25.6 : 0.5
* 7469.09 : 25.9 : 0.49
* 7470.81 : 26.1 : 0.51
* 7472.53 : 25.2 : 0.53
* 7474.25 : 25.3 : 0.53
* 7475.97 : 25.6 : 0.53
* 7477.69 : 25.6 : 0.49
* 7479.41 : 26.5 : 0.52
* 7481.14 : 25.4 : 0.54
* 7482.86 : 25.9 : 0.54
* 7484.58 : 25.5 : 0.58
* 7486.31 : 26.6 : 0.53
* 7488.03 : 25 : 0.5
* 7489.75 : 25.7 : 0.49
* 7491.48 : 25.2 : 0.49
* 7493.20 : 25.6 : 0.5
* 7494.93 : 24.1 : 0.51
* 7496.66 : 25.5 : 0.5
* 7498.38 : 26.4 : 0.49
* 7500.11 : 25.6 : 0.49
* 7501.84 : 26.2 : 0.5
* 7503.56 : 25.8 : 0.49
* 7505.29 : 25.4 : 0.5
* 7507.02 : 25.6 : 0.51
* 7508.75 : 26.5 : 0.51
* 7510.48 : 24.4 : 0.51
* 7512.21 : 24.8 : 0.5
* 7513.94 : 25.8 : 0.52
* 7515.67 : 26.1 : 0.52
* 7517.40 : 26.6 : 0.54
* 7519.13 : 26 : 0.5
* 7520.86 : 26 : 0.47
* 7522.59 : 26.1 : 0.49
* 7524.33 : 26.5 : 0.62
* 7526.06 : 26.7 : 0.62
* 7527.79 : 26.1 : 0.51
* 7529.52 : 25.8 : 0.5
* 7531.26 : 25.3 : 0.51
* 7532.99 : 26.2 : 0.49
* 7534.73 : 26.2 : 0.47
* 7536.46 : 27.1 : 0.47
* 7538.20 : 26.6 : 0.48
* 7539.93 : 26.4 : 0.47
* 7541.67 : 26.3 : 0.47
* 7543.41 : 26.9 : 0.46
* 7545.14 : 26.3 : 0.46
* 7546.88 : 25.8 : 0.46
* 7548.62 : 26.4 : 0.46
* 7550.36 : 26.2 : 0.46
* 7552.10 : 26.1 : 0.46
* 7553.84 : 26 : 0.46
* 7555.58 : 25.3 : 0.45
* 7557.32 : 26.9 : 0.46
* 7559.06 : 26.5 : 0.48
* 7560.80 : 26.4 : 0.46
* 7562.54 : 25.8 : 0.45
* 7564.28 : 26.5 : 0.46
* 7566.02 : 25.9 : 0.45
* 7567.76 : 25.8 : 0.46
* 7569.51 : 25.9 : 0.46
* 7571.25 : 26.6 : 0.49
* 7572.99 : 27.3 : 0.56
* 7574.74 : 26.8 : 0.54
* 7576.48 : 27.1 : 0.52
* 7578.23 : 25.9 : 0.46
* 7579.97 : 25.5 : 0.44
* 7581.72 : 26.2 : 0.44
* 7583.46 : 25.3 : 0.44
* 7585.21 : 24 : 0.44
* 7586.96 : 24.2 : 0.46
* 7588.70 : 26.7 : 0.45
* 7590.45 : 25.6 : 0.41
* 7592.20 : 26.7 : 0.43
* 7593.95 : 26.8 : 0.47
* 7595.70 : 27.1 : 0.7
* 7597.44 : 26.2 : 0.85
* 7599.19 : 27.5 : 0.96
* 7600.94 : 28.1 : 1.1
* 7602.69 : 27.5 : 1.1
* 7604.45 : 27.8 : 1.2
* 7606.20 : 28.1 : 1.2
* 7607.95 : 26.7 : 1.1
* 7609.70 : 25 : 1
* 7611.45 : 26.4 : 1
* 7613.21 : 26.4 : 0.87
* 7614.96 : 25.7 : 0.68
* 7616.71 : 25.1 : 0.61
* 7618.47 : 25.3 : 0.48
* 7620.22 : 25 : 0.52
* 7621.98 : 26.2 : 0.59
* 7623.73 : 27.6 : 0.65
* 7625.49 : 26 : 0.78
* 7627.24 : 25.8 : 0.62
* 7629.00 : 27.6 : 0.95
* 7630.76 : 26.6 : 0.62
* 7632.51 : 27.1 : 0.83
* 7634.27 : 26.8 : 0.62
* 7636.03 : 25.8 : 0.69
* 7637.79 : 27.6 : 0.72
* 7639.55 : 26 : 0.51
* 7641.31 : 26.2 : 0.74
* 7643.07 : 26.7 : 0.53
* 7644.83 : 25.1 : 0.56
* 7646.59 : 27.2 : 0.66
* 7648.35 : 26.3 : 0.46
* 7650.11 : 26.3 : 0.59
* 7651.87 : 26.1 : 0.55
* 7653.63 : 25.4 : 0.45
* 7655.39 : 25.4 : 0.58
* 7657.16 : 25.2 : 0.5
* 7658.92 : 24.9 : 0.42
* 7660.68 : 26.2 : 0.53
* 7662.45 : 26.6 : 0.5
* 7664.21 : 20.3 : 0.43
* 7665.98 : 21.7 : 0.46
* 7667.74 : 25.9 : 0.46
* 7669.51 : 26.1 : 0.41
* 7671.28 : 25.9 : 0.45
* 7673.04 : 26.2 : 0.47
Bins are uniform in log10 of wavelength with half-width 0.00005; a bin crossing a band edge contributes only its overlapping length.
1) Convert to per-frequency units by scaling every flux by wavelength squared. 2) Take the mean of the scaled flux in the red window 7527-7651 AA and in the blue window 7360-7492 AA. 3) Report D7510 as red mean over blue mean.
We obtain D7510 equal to 1.07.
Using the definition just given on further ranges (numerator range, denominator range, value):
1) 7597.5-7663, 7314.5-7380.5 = 1.11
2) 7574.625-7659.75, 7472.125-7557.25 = 1.04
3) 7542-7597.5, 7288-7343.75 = 1.08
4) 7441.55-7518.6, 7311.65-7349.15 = 1.04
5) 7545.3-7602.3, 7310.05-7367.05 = 1.10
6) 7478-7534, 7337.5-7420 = 1.04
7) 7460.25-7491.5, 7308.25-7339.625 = 1.04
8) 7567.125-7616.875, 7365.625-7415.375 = 1.08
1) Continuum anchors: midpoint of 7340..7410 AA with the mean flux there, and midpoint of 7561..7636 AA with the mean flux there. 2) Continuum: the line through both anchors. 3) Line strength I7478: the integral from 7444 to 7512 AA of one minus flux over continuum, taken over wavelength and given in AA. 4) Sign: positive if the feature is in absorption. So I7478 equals 1.1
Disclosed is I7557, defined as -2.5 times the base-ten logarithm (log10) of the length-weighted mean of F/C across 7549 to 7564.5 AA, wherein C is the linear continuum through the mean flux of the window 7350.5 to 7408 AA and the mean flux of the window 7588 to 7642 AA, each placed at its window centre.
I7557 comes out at 0.01 mag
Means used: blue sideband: 25.6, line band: 26.2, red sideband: 26.5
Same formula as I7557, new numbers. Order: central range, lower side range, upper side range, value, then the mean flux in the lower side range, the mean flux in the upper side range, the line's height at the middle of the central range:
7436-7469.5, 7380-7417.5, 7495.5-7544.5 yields 0.015 mag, 25.6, 26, 25.8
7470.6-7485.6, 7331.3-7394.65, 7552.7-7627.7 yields 0.010 mag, 25.6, 26.3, 25.9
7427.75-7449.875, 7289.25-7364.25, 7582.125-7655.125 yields 0.007 mag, 25.7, 26.3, 26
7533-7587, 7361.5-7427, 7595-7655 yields 0.003 mag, 25.7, 26.5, 26.2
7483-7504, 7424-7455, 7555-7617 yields 0.016 mag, 25.8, 26.3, 26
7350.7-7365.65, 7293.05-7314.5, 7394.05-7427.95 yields 0.023 mag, 26.1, 25.6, 25.9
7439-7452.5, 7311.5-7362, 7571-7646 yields 0.019 mag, 25.5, 26.4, 25.9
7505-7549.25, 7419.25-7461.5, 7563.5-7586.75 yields -0.008 mag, 25.7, 26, 25.9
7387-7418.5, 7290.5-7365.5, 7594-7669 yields 0.008 mag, 25.7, 26.1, 25.8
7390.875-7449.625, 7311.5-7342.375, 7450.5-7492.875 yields -0.006 mag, 25.6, 25.5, 25.5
